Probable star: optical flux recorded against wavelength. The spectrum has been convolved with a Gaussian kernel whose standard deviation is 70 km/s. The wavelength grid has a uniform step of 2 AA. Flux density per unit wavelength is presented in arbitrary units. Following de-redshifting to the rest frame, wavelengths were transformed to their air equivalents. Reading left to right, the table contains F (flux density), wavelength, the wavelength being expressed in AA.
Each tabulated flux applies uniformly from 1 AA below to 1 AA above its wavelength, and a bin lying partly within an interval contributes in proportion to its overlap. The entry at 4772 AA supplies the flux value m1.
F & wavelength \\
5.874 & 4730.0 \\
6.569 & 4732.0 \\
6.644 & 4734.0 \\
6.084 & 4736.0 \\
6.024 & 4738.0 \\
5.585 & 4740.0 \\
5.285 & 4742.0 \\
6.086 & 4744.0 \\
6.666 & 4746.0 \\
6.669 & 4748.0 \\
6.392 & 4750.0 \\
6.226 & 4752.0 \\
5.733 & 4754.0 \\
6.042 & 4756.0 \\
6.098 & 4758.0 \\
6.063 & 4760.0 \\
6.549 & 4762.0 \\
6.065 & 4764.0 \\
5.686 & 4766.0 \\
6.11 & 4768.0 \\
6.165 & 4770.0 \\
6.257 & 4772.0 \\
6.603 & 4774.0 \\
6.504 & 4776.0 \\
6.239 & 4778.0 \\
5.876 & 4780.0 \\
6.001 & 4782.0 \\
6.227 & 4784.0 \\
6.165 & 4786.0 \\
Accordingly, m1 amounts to 6.257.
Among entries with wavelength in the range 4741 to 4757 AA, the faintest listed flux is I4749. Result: 5.285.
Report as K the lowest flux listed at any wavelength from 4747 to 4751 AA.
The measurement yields 6.392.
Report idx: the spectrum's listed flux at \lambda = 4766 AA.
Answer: 5.686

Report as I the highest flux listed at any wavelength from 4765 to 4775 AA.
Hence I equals 6.603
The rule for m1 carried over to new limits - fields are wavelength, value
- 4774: 6.603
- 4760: 6.063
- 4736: 6.084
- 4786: 6.165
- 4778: 6.239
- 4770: 6.165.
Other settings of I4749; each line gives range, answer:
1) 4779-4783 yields 5.876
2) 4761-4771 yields 5.686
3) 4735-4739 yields 6.024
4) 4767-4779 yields 6.11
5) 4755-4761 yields 6.042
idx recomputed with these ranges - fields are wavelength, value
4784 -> 6.227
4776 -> 6.504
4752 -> 6.226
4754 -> 5.733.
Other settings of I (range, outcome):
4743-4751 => 6.669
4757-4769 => 6.549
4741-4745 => 6.086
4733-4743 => 6.644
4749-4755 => 6.392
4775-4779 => 6.504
